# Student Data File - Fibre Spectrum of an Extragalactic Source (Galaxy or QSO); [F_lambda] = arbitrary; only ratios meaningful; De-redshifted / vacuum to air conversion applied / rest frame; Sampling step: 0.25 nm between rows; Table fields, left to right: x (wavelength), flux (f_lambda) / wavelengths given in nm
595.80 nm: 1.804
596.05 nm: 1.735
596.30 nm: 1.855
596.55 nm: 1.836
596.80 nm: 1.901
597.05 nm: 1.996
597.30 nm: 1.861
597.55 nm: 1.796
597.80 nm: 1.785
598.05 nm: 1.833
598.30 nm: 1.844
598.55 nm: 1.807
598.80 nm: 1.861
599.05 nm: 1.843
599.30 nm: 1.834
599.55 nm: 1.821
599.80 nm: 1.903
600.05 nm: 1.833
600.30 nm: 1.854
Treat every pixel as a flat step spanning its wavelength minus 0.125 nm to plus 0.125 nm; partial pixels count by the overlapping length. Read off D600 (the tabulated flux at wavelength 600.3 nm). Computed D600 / 1.854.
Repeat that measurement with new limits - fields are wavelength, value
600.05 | 1.833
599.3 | 1.834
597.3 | 1.861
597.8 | 1.785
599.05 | 1.843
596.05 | 1.735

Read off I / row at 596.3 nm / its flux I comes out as 1.855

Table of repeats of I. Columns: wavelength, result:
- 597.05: 1.996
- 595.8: 1.804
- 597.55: 1.796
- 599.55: 1.821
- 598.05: 1.833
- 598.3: 1.844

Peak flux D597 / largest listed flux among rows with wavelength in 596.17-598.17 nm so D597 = 1.996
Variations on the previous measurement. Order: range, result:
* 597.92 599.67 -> 1.861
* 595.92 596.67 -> 1.855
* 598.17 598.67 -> 1.844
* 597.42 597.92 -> 1.796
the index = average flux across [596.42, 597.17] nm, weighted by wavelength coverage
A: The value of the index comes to 1.91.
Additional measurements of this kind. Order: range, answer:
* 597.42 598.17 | 1.8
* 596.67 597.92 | 1.87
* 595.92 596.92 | 1.83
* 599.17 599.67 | 1.83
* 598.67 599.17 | 1.85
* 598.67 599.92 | 1.85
